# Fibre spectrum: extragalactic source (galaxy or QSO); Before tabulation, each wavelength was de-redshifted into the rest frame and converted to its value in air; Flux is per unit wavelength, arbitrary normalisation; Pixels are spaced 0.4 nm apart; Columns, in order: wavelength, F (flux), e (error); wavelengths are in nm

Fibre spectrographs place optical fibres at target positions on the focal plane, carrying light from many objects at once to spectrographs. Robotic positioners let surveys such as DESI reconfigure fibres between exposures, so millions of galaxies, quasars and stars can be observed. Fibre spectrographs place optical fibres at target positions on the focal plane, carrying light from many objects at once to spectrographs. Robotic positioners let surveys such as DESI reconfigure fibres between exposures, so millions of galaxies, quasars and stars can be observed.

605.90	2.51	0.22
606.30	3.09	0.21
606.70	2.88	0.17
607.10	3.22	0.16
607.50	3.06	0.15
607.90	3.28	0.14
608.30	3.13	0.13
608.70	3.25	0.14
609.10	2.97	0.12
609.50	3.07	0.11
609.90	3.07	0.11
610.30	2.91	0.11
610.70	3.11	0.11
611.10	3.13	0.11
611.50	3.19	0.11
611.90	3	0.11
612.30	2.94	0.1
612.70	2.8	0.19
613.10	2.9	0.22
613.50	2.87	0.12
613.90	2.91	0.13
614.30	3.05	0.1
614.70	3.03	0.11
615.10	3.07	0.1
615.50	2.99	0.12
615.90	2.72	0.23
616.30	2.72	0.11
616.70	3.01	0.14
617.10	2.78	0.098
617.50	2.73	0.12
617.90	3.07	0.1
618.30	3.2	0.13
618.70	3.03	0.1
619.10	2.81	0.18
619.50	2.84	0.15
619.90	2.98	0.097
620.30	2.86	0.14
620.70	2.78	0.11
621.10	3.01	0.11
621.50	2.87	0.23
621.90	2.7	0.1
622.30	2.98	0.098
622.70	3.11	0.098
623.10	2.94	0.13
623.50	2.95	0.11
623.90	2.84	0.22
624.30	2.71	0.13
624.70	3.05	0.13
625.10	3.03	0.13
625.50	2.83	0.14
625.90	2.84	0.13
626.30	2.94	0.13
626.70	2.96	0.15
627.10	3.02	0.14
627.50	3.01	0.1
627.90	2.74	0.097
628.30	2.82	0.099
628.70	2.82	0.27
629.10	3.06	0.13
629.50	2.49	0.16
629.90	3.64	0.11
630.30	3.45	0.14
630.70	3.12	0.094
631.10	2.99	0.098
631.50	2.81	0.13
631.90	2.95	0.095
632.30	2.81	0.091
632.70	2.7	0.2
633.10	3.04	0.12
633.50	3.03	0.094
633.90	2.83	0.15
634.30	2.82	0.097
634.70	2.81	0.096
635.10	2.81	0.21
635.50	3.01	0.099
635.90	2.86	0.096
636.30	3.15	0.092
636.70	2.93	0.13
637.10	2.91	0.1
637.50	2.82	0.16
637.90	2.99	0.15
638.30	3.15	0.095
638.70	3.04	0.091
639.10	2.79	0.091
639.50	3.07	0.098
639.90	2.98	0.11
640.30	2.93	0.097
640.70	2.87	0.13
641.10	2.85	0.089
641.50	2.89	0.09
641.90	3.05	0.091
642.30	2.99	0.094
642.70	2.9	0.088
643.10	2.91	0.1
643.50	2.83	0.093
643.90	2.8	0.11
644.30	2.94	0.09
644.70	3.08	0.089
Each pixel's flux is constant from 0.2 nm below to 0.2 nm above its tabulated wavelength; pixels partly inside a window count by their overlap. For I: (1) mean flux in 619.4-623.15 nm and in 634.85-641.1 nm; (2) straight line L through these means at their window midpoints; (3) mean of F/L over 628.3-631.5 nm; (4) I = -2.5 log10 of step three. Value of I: -0.04 mag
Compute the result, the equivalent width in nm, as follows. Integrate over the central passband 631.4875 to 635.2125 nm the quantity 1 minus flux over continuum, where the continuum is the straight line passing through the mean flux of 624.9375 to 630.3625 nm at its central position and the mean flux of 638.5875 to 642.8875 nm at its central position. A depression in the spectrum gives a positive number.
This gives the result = 0.11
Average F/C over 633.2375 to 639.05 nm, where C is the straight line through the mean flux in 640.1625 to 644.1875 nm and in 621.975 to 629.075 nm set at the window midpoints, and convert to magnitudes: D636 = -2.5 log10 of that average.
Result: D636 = -0.01 mag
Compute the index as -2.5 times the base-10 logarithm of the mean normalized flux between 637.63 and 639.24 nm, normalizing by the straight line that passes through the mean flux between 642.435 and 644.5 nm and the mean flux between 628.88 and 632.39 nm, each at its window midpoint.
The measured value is -0.02 mag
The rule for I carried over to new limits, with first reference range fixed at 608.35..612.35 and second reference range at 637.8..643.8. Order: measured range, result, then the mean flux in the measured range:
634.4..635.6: 0.04 mag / 2.86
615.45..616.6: 0.09 mag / 2.8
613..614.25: 0.05 mag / 2.91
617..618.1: 0.06 mag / 2.87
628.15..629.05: 0.05 mag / 2.86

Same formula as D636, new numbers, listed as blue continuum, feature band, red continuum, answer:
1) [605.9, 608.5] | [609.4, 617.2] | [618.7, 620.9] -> 0.00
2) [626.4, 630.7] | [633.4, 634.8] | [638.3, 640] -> 0.05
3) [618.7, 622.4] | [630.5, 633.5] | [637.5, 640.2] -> 0.01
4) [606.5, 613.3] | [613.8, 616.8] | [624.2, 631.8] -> 0.03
